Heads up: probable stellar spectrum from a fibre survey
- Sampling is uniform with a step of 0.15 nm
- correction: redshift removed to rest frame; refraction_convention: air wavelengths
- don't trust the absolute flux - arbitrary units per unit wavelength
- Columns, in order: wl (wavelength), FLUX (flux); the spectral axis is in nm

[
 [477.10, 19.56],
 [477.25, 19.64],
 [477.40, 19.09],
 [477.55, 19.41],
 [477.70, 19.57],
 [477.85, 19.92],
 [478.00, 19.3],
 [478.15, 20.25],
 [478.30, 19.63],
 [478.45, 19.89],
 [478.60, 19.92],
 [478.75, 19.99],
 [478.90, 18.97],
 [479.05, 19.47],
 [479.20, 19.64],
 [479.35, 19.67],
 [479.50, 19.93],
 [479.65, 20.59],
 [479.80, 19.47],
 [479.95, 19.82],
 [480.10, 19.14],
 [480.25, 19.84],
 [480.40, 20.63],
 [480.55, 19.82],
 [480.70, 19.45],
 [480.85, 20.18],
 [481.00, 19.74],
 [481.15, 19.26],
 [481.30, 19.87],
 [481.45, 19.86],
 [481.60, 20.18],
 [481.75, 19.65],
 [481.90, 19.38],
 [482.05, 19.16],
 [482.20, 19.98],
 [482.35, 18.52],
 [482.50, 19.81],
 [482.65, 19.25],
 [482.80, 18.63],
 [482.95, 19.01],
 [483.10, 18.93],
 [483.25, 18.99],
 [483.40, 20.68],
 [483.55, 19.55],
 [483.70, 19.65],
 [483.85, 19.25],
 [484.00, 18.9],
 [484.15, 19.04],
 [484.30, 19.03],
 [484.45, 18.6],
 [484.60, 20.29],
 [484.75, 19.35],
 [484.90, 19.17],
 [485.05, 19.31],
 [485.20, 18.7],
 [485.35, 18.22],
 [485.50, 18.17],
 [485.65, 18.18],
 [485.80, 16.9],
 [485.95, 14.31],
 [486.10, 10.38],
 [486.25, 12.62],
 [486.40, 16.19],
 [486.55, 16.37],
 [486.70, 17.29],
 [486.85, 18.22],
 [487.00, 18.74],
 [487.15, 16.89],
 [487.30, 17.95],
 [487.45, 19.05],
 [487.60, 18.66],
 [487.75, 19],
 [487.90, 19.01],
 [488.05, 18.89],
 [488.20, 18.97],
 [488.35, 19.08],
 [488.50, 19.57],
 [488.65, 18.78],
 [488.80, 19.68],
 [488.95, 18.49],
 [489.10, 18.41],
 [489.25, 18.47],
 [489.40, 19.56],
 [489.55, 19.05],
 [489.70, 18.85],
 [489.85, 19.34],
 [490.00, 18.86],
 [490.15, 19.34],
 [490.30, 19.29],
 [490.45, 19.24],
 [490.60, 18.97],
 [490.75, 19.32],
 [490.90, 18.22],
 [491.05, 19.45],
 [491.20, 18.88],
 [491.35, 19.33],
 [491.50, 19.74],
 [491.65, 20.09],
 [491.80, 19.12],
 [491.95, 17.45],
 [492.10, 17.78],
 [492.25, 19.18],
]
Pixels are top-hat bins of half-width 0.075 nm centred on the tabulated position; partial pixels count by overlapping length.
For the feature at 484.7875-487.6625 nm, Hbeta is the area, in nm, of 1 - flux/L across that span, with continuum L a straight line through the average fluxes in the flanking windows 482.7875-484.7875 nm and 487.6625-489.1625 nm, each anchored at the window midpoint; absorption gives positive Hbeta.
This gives 0.30 nm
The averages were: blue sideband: 19.3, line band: 17.1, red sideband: 19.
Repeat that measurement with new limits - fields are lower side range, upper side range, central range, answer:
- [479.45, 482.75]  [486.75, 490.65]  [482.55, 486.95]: 0.284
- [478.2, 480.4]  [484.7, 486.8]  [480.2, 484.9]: -0.322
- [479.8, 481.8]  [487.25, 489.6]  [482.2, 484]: 0.020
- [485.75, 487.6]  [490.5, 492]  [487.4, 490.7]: -0.238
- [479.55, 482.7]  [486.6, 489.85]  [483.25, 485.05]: -0.011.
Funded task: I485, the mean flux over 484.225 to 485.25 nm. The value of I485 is 19.2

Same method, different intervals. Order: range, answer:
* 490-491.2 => 19.1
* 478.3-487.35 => 18.8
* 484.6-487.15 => 17.1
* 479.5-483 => 19.6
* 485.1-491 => 18.1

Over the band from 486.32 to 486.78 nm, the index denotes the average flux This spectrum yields 16.6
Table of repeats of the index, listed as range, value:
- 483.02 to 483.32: 19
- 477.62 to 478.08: 19.6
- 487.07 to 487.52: 18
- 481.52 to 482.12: 19.6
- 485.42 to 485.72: 18.2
